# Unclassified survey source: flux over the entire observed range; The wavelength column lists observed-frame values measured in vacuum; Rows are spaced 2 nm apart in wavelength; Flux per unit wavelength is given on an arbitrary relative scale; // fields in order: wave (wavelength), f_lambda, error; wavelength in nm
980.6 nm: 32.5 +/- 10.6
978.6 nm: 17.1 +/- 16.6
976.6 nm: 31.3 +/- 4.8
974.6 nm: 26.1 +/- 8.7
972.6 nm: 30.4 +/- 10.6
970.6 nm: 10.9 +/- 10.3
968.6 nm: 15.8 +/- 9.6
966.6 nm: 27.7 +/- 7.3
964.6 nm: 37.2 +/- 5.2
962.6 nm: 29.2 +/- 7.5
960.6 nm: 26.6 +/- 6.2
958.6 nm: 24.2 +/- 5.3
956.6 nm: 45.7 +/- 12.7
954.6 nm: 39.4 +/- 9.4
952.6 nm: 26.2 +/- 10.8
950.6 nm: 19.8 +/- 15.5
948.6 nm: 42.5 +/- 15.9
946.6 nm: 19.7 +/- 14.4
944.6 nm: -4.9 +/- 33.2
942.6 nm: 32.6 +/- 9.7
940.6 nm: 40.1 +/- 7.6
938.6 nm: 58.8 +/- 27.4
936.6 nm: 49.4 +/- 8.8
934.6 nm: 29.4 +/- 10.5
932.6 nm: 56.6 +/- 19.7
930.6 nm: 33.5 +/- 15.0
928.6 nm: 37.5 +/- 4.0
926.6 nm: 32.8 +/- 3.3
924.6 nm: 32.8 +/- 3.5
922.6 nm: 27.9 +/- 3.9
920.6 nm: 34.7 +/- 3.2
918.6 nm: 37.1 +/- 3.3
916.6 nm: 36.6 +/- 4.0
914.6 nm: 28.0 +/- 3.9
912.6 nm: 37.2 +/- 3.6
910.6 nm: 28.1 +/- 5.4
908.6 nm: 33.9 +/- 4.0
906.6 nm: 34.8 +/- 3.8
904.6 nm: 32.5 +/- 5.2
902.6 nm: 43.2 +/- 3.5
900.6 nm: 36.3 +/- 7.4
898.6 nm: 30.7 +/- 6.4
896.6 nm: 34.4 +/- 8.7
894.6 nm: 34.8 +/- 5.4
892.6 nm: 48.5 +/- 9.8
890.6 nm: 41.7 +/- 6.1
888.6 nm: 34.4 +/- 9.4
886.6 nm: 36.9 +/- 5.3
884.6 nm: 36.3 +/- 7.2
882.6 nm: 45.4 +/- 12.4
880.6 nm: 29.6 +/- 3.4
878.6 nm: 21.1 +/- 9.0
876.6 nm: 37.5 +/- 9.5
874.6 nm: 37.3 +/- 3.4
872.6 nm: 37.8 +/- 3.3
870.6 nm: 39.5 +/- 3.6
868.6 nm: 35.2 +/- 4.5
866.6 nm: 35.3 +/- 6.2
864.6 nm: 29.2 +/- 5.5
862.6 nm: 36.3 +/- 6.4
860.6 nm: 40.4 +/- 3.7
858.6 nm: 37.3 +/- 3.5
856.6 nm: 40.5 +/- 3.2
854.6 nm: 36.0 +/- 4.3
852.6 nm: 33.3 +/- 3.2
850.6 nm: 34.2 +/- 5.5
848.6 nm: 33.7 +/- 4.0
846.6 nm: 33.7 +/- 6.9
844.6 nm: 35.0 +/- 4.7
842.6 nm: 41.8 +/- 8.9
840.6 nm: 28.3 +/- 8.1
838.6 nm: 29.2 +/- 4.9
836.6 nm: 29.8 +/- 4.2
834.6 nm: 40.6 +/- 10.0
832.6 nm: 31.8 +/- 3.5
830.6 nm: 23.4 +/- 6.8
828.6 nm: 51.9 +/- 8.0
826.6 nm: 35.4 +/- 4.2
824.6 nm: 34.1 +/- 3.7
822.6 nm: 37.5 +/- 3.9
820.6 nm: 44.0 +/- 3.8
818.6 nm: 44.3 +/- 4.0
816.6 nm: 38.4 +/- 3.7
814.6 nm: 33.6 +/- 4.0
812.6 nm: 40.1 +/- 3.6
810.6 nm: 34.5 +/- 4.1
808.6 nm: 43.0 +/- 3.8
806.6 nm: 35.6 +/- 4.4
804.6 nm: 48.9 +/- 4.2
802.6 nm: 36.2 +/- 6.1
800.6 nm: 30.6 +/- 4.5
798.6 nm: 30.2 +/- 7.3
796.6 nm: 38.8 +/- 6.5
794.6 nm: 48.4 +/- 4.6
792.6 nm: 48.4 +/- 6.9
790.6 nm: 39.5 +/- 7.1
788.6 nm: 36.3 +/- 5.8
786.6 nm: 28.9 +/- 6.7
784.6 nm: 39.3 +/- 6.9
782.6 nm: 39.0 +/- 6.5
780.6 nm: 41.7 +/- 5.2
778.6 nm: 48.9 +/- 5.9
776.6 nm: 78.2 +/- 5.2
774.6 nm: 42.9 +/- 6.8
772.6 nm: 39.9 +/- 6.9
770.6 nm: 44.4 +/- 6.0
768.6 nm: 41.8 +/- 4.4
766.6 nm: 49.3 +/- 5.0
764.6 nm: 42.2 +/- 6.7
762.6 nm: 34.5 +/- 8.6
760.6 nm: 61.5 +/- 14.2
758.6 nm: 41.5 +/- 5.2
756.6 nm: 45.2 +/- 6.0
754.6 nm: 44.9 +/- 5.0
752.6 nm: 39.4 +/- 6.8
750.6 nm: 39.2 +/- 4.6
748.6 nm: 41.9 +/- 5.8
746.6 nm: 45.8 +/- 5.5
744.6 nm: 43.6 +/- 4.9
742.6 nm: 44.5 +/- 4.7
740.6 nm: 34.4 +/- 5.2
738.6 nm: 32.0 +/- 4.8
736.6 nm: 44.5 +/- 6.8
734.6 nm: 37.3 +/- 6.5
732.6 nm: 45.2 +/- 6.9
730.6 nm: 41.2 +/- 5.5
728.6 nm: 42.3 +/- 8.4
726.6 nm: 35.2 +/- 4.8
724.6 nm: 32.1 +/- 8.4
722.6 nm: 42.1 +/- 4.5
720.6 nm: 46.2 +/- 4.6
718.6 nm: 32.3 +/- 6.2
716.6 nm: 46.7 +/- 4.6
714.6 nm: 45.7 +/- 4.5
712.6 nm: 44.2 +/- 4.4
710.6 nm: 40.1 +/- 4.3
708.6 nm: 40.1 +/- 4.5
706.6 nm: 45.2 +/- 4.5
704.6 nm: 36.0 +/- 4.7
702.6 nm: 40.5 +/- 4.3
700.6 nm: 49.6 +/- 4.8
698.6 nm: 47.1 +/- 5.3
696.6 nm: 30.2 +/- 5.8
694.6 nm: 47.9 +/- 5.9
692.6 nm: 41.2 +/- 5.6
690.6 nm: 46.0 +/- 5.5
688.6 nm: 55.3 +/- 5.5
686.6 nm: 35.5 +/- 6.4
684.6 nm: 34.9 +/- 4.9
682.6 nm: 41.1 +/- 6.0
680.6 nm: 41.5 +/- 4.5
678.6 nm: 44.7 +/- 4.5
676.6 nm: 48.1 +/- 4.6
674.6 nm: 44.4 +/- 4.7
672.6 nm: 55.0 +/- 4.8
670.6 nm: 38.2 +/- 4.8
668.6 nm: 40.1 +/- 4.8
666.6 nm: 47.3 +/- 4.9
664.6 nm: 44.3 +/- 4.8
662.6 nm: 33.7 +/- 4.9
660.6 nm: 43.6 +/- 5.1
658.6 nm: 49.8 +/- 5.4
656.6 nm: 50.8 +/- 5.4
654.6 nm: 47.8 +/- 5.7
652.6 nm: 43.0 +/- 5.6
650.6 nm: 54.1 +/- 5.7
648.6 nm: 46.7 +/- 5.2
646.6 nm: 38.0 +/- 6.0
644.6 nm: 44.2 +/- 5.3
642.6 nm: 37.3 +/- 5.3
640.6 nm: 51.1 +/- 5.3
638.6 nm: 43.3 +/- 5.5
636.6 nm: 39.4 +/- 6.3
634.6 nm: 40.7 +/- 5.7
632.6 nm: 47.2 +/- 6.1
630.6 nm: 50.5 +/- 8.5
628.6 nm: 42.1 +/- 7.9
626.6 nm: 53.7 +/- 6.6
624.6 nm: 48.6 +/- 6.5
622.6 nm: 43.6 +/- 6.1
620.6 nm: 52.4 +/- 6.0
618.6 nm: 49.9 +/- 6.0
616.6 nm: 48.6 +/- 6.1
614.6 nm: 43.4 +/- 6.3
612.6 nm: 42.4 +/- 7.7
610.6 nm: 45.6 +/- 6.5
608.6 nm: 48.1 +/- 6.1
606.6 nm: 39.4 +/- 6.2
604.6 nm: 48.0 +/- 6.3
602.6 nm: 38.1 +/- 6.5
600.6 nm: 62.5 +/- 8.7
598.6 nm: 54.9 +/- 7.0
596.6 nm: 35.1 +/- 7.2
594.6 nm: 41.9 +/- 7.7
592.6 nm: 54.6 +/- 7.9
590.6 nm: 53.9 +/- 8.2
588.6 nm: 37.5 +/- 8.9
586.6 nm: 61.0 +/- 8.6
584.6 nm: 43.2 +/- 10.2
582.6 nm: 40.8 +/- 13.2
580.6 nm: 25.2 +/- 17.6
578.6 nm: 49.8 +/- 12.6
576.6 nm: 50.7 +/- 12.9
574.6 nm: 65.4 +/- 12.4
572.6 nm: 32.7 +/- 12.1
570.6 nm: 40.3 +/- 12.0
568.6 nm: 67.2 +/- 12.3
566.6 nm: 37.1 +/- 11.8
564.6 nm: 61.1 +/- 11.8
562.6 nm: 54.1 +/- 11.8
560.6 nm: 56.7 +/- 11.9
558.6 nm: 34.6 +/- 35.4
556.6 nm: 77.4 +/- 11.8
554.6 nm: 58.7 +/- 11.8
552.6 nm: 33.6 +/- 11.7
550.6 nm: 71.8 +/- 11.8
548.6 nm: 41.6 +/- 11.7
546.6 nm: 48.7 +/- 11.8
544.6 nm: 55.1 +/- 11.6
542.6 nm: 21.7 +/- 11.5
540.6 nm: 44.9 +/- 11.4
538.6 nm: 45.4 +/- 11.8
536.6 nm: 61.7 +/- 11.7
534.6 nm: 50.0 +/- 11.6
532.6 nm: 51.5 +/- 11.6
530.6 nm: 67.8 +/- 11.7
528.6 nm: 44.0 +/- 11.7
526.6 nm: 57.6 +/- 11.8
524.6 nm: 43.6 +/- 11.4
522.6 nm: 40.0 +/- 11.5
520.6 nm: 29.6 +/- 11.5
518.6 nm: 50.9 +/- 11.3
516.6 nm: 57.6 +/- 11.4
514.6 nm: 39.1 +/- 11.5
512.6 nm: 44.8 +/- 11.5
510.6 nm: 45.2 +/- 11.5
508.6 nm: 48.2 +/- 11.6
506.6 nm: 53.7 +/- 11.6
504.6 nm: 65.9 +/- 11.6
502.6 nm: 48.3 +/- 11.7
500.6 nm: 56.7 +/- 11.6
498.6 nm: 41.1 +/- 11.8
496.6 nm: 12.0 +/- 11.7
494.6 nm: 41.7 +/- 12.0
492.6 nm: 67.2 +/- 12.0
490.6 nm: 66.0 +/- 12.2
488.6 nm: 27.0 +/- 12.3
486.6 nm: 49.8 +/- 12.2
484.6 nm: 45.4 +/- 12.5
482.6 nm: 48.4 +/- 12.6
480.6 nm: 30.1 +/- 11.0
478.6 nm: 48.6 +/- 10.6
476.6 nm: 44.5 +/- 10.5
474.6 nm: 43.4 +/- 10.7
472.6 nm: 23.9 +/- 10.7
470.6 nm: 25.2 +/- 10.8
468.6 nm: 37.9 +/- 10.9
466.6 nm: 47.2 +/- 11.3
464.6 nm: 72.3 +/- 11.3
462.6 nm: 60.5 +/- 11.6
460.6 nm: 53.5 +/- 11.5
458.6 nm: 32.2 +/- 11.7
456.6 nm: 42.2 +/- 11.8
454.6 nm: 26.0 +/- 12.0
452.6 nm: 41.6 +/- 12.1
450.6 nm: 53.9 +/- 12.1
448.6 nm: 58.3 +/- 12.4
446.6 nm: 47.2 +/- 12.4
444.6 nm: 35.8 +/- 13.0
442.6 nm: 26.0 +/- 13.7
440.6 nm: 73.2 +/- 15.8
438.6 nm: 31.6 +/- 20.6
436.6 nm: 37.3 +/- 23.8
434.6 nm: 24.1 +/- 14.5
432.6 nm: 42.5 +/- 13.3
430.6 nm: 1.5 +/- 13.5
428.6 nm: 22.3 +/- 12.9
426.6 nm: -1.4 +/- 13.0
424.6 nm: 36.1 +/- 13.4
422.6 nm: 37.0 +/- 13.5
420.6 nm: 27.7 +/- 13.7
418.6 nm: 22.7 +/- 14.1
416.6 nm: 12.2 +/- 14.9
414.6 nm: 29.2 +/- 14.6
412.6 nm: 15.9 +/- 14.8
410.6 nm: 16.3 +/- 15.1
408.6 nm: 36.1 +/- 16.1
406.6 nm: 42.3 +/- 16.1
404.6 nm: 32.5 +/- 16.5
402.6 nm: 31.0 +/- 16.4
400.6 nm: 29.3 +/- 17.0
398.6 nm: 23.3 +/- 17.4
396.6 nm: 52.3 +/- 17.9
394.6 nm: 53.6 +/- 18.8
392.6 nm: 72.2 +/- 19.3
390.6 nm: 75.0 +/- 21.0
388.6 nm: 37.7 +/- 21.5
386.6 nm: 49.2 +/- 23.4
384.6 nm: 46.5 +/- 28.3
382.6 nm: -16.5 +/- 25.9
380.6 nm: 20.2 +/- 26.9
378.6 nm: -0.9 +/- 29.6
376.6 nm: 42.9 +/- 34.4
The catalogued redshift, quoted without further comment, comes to 0.18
